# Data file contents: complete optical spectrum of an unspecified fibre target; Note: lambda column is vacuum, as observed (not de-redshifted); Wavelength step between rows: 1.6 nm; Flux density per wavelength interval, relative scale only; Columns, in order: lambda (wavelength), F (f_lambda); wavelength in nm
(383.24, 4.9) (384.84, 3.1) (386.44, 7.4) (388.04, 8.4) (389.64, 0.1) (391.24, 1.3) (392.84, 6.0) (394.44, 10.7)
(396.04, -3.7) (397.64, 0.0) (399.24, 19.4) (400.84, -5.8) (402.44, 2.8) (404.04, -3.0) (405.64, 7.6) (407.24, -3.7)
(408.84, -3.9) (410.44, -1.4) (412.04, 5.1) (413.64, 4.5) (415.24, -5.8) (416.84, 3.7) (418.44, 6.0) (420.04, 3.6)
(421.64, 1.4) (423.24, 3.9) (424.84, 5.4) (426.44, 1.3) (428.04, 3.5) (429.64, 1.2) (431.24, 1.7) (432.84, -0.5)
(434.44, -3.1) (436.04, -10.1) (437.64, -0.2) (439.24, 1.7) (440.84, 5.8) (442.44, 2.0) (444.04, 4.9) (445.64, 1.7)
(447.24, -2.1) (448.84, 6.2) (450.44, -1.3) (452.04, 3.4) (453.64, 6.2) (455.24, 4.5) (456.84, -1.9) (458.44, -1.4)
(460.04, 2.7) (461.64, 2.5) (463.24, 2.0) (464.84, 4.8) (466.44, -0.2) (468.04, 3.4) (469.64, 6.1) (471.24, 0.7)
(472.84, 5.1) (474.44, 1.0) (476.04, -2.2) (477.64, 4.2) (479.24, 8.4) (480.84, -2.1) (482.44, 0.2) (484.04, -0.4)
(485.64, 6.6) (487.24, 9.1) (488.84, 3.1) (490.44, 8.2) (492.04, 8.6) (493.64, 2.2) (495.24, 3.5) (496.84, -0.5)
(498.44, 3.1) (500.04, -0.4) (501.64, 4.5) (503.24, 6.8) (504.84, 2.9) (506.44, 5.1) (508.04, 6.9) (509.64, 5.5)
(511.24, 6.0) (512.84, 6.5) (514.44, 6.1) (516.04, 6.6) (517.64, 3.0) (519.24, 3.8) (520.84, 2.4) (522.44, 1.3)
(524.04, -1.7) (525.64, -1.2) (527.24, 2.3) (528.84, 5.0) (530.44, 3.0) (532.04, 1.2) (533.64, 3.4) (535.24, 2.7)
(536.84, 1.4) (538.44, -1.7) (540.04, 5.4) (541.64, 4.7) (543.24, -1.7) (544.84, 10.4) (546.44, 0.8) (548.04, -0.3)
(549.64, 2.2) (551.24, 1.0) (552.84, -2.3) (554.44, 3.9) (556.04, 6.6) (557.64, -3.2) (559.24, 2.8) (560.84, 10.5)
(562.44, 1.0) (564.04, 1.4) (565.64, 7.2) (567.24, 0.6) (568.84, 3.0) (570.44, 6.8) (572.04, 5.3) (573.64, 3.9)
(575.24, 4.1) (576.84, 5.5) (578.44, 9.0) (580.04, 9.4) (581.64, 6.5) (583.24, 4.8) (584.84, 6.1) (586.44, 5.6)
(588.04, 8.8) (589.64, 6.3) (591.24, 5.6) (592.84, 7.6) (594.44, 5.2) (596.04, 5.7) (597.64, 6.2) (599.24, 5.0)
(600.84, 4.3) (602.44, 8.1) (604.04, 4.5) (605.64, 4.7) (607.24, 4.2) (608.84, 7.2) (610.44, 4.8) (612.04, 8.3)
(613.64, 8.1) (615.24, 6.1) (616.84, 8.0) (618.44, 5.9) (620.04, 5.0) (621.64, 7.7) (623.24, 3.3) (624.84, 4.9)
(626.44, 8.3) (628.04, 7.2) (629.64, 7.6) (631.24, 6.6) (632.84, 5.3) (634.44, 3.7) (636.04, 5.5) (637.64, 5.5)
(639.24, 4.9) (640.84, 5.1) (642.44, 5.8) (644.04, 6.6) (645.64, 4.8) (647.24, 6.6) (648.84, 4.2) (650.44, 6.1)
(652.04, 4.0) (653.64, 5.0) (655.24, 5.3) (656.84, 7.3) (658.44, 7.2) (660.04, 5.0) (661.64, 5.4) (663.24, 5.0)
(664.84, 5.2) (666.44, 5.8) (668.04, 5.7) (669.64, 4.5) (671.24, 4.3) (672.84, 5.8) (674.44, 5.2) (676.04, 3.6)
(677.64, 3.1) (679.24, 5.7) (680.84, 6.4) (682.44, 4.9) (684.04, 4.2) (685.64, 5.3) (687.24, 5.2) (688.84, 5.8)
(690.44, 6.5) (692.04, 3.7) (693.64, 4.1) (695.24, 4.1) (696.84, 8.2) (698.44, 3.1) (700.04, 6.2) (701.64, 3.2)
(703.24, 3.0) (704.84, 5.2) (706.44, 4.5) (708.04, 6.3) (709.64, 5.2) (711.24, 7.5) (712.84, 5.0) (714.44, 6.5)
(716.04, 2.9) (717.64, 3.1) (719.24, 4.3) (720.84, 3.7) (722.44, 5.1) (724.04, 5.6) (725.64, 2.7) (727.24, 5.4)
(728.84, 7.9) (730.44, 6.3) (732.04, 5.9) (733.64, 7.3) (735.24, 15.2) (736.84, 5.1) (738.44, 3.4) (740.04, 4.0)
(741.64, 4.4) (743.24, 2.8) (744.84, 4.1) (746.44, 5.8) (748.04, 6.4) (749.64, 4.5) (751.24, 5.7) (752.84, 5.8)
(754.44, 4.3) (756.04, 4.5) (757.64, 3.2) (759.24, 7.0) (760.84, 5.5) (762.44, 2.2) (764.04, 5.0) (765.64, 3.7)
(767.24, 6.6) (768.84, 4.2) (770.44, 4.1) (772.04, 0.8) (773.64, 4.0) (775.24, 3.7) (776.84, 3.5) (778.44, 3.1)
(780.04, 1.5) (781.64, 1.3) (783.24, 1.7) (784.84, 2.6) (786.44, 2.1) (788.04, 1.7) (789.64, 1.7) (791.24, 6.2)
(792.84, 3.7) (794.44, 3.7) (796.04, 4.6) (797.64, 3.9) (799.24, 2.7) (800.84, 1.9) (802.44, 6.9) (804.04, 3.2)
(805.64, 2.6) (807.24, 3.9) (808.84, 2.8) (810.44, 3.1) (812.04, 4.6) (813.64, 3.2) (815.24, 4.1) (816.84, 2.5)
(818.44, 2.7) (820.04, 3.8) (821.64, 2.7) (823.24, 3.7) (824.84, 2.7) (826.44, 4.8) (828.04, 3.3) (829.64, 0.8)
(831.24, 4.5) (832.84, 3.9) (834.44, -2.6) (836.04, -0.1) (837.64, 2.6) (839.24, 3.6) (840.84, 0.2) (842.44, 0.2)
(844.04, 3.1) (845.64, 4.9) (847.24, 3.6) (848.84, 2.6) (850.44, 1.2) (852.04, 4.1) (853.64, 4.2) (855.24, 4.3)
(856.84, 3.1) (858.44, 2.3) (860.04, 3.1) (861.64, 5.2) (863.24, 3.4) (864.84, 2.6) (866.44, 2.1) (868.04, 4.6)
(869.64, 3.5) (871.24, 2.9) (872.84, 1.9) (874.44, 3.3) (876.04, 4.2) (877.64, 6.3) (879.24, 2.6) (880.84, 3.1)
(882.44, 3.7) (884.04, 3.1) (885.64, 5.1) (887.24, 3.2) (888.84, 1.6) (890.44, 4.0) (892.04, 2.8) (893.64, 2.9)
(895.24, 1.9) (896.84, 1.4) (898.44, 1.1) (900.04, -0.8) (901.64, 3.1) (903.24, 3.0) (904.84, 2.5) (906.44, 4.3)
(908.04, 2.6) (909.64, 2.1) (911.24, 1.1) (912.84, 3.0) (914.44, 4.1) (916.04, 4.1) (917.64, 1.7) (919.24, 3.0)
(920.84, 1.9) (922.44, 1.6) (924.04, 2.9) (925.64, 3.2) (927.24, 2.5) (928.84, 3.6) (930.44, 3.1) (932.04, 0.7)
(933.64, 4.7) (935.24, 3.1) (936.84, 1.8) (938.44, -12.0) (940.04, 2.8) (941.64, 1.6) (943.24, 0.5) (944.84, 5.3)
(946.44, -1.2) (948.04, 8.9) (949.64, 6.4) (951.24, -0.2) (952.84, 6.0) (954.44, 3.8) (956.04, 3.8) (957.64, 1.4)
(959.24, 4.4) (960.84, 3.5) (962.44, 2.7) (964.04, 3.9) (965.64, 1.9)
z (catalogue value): 0.119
